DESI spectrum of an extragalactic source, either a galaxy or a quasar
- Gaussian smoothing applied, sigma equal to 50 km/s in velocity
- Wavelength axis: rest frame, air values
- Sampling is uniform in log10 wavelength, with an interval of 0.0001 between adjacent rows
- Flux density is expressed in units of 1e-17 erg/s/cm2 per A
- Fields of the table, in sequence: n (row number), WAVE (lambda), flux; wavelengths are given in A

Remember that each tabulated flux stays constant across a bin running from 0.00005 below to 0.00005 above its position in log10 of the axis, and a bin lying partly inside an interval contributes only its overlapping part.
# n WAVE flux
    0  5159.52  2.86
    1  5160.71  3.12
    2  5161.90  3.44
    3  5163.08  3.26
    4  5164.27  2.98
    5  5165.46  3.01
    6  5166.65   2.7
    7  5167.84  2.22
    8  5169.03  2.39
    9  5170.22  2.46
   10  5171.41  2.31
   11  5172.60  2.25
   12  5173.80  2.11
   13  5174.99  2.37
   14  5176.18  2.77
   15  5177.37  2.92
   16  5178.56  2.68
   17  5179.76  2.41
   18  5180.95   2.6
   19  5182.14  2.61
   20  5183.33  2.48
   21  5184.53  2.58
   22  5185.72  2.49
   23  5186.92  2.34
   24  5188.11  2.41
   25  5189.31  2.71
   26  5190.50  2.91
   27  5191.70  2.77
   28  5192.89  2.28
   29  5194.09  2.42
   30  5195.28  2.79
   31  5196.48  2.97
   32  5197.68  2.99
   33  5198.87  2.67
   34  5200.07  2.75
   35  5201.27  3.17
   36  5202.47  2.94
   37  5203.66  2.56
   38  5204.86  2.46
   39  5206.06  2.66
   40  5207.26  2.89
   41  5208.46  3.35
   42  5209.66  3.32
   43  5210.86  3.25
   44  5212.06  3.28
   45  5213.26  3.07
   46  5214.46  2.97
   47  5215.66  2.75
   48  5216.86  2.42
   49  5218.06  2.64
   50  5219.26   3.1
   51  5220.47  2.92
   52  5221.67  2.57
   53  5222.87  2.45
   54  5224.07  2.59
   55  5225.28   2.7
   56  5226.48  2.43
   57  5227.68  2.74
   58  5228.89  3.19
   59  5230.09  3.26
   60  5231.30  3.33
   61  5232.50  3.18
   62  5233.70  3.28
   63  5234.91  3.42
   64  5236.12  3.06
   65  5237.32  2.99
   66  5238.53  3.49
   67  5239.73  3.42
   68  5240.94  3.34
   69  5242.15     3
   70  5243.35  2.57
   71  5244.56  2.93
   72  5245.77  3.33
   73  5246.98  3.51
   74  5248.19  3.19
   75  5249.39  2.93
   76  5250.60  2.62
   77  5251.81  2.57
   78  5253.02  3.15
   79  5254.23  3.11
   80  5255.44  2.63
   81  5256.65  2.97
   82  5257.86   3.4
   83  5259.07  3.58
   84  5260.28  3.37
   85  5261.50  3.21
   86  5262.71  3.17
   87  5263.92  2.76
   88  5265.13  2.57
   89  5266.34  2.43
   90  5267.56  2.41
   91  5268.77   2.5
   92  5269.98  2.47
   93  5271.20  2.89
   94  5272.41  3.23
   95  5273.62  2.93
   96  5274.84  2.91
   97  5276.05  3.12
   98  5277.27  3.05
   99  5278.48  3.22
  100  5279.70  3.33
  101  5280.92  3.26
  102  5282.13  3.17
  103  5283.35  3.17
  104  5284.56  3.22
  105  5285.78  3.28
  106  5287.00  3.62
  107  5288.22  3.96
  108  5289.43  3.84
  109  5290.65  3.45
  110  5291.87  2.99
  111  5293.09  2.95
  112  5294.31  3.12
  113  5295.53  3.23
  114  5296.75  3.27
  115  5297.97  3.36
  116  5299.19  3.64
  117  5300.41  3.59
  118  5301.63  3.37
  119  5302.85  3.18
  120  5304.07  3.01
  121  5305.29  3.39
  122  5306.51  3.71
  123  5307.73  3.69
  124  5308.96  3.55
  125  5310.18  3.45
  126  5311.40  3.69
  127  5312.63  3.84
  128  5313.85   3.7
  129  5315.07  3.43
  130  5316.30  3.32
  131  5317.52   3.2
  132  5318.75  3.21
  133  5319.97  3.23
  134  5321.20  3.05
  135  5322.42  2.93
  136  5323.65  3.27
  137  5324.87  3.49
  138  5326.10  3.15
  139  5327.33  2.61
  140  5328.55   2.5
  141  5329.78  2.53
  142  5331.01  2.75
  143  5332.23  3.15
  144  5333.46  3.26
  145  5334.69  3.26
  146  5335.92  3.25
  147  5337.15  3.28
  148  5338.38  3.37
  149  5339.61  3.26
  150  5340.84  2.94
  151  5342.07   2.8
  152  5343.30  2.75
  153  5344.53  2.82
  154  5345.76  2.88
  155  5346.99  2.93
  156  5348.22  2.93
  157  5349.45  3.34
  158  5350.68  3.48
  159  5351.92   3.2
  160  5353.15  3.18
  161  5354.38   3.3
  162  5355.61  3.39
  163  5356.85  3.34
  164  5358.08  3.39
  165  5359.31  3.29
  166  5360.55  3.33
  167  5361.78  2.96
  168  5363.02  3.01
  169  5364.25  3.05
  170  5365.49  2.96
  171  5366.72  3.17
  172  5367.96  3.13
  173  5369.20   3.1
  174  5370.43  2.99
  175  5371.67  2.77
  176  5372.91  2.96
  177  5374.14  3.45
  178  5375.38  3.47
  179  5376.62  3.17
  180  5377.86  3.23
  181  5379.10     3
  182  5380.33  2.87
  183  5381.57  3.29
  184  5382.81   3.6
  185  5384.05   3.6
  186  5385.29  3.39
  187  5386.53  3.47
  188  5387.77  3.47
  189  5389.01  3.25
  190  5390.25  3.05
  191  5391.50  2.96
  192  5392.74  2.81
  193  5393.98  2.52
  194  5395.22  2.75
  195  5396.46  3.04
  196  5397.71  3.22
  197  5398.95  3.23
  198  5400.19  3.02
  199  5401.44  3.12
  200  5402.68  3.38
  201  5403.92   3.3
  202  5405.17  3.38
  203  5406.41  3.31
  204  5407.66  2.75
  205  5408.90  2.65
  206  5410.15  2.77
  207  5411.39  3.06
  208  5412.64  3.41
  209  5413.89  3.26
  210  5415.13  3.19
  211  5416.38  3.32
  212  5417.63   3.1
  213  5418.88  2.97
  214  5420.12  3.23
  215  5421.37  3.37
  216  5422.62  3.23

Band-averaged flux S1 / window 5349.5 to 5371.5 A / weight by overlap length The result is 3.19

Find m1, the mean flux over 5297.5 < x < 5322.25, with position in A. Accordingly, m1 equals 3.42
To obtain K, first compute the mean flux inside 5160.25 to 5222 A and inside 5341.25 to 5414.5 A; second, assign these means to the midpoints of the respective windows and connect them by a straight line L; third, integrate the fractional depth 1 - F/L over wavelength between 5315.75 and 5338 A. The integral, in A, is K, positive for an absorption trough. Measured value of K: -0.4 A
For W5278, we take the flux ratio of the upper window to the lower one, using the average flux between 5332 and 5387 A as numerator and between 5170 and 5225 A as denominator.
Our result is 1.2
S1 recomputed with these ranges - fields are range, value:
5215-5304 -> 3.07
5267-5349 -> 3.18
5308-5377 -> 3.17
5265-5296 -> 3.1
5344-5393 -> 3.18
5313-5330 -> 3.14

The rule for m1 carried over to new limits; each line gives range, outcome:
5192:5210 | 2.81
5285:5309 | 3.4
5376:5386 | 3.27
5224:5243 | 3.1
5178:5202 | 2.65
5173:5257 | 2.85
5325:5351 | 3.02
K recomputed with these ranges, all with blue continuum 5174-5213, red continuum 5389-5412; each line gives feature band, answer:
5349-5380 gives -2.2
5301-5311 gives -1.8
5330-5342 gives -0.8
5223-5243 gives -1.9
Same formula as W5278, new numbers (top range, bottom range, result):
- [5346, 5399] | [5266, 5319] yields 0.97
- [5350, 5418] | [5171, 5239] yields 1.13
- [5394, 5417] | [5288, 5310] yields 0.91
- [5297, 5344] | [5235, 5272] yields 1.08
